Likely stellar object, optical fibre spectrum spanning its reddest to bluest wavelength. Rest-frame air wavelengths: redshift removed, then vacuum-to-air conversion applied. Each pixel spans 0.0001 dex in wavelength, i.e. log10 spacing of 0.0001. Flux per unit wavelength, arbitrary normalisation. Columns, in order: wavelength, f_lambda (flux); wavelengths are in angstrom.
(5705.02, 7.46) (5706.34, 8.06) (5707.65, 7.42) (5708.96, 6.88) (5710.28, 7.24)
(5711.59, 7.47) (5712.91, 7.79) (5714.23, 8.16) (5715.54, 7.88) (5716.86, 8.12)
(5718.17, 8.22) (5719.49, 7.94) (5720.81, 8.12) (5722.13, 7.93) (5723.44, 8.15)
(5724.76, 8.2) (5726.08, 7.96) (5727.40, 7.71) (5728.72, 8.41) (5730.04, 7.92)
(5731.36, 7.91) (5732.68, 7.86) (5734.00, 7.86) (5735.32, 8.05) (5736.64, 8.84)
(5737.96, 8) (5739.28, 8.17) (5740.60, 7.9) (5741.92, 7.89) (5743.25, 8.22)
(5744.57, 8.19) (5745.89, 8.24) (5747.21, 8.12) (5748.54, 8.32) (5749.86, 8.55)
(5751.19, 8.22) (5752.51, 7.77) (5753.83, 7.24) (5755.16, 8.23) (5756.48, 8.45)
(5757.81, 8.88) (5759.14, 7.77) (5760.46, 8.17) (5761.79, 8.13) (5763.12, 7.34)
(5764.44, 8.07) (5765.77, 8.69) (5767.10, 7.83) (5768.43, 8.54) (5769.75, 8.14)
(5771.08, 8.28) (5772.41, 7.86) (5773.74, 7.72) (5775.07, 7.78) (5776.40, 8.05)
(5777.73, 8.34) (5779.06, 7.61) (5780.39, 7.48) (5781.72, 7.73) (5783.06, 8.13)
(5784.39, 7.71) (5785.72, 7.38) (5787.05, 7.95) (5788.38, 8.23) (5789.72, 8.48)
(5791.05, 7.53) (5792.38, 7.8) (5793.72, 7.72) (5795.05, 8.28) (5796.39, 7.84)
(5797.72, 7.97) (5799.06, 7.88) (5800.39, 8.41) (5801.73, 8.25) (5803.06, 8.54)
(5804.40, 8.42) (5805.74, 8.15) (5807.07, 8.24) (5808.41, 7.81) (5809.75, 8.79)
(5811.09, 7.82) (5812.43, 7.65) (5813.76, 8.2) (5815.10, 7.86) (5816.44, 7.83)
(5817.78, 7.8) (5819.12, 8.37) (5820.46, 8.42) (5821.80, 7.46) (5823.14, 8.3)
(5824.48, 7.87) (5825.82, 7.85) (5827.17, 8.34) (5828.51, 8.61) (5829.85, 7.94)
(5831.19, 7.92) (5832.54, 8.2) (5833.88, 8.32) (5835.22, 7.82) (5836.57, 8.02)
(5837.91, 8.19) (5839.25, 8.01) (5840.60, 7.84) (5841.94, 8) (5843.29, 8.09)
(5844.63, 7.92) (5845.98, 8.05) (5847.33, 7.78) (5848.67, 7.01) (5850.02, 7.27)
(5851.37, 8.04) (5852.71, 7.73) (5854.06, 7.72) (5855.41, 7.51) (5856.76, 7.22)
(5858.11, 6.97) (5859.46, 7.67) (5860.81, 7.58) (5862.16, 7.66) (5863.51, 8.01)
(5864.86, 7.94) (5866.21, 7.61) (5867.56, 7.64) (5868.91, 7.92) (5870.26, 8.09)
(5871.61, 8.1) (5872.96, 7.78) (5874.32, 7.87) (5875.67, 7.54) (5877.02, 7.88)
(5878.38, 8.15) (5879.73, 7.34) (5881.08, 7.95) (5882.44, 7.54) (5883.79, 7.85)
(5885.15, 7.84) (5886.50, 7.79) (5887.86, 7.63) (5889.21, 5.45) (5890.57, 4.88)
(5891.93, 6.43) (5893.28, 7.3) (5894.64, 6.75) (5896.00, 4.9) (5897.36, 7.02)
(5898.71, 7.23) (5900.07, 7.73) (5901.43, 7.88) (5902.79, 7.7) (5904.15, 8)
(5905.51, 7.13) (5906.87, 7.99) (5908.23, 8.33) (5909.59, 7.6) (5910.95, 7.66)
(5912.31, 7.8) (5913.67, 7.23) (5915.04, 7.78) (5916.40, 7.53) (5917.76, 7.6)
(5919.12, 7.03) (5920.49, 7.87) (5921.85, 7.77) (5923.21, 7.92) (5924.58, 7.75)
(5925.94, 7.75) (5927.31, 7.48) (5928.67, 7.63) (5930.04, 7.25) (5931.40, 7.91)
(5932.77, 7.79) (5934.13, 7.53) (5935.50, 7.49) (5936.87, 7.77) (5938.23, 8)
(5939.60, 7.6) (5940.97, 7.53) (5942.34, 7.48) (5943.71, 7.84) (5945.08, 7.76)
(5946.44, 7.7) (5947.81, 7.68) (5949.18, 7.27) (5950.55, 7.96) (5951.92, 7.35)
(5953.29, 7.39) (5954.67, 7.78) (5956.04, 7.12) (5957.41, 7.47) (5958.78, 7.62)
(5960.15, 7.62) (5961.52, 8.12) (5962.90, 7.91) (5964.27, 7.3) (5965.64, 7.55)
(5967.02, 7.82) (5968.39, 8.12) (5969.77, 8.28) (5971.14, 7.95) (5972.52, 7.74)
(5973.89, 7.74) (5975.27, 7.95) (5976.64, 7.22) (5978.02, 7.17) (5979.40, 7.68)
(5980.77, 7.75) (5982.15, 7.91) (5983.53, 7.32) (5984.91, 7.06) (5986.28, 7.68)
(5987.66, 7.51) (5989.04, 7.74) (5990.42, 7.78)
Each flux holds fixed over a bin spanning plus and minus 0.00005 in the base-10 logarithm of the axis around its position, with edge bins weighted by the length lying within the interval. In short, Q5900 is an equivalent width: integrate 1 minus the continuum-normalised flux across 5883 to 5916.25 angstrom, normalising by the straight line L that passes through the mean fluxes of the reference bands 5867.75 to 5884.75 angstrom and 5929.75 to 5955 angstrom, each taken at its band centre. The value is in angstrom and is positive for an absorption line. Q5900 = 2.2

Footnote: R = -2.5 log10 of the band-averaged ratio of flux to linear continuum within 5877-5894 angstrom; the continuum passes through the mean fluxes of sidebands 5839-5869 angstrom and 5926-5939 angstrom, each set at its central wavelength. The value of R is 0.07 mag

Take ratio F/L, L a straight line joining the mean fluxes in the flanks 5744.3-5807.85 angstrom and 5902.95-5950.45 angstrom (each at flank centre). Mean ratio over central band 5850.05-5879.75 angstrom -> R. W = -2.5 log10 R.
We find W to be 0.014 mag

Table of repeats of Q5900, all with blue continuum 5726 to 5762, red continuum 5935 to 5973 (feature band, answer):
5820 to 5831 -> -0.2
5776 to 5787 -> 0.3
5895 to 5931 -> 1.2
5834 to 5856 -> 0.2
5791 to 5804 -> -0.1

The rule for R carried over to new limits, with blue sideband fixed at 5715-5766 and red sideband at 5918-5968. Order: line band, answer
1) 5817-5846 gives -0.02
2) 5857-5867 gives 0.03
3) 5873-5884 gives 0.00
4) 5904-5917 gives 0.00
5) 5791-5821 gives -0.02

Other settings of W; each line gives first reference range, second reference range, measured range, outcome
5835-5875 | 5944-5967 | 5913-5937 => 0.007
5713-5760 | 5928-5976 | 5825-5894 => 0.025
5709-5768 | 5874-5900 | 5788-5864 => -0.063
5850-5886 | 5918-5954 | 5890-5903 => 0.139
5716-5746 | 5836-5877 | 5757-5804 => -0.009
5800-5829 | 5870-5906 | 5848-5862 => 0.029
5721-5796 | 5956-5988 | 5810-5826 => -0.007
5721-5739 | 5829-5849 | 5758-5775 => -0.004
